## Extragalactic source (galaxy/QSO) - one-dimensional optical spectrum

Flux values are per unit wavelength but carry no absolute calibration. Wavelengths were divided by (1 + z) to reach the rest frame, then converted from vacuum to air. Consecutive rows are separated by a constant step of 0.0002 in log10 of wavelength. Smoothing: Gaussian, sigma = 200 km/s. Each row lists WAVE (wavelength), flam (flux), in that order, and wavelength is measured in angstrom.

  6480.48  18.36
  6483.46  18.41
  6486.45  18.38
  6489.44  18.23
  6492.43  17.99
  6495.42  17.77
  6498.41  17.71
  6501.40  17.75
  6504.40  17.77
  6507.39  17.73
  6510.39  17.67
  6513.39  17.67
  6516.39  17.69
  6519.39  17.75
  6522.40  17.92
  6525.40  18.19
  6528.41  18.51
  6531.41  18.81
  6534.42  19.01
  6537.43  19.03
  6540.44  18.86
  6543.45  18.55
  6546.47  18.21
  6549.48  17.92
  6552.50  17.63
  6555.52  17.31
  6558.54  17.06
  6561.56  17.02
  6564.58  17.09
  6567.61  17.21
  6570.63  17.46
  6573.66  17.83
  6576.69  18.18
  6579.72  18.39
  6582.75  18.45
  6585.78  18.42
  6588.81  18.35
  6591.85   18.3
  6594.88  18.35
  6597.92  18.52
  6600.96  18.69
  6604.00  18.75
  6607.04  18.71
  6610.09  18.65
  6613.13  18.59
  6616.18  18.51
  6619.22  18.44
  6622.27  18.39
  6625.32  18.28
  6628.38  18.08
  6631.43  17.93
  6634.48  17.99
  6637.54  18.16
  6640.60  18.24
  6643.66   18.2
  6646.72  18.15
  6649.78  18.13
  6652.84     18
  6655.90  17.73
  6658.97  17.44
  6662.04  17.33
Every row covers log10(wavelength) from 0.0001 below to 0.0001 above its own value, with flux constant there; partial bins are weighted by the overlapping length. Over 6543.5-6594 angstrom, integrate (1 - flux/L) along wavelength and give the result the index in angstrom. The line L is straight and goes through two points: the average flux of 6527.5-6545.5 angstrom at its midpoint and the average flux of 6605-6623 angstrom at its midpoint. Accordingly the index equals 2.3 angstrom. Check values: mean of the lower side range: 18.8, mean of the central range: 17.8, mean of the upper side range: 18.6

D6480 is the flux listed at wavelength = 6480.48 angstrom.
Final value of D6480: 18.36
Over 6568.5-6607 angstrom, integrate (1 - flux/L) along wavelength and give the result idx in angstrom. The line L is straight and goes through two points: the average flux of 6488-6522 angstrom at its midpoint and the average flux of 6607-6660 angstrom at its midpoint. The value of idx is -0.54 angstrom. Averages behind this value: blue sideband 17.8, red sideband 18.2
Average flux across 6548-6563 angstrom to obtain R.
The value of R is 17.4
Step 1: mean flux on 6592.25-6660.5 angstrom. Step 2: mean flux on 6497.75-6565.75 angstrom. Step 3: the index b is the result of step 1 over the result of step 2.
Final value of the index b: 1.0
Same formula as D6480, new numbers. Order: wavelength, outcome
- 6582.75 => 18.45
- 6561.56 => 17.02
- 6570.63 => 17.46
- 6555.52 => 17.31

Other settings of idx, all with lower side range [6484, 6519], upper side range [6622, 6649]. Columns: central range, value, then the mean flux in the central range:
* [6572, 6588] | -0.2 angstrom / 18.3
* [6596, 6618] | -0.7 angstrom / 18.6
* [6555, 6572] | 0.8 angstrom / 17.2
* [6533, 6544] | -0.6 angstrom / 18.9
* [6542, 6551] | -0.1 angstrom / 18.2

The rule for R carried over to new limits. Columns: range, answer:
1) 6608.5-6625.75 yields 18.5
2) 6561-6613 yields 18.2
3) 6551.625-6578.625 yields 17.4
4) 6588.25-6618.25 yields 18.5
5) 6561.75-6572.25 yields 17.2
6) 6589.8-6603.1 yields 18.5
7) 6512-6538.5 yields 18.3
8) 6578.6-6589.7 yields 18.4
